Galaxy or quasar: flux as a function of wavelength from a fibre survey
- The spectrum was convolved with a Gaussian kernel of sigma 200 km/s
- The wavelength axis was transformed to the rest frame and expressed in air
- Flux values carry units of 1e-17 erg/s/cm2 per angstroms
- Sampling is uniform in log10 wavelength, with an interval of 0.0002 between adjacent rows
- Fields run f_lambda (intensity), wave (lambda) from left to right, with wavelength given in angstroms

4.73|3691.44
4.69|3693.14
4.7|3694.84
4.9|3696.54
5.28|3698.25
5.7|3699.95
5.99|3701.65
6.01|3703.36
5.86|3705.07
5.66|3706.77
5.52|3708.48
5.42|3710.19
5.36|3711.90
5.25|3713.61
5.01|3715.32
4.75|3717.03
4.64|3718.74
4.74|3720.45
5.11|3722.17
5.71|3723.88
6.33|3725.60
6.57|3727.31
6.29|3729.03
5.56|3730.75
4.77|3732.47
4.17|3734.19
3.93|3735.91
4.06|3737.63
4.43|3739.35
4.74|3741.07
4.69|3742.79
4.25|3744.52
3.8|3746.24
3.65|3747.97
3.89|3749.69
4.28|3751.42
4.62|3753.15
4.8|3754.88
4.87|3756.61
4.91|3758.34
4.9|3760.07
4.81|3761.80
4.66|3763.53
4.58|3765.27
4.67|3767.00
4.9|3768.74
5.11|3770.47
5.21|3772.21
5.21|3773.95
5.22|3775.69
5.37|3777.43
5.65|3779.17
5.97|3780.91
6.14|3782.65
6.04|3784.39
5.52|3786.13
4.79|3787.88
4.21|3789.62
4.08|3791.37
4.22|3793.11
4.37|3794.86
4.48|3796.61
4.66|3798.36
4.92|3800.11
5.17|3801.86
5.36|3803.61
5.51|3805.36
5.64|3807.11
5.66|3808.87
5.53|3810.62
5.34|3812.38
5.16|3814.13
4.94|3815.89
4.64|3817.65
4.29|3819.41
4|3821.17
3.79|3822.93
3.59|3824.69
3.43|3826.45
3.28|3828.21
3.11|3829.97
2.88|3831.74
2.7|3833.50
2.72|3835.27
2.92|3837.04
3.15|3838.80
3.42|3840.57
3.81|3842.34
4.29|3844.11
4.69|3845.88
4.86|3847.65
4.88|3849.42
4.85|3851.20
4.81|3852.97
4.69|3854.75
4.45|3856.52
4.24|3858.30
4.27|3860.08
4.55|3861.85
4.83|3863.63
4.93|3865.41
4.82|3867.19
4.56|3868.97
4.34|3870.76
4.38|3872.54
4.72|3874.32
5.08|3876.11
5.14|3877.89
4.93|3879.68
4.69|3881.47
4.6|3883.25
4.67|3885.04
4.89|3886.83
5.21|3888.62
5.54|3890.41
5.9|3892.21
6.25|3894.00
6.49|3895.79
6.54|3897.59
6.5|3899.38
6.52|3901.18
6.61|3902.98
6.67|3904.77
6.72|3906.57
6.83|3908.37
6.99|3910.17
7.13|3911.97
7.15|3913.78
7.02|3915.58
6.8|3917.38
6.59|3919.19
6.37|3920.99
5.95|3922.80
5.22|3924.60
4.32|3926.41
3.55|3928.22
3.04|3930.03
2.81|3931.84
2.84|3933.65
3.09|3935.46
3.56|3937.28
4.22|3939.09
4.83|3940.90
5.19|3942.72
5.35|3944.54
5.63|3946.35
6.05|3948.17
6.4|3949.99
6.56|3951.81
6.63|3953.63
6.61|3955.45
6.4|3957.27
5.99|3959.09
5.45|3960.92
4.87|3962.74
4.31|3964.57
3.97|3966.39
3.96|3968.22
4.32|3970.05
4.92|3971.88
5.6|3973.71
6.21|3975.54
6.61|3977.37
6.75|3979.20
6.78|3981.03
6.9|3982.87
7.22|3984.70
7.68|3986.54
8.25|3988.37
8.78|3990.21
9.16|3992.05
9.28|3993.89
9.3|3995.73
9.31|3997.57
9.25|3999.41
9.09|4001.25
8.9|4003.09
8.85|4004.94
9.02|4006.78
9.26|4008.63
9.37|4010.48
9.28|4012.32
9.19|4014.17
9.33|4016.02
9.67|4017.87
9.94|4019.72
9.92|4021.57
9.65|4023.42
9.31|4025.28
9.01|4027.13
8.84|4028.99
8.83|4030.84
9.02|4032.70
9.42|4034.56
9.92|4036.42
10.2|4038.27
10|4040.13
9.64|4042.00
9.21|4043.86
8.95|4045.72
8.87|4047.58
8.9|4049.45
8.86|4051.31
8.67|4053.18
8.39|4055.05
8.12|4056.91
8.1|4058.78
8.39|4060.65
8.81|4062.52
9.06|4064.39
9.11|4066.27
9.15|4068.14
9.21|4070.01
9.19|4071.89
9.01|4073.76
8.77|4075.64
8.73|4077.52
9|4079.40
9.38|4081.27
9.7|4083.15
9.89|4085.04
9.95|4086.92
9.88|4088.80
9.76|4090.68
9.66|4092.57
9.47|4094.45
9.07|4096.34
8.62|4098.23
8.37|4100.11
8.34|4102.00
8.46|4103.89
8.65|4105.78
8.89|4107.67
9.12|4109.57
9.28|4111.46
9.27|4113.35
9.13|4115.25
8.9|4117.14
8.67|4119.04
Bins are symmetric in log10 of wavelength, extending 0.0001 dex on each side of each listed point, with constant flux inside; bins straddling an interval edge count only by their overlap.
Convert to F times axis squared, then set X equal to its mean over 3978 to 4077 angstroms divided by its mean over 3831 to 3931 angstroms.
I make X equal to 1.88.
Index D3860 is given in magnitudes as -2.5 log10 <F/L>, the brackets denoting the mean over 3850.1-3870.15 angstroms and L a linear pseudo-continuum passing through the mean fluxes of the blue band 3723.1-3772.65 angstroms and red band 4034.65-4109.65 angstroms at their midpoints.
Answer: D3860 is 0.33 mag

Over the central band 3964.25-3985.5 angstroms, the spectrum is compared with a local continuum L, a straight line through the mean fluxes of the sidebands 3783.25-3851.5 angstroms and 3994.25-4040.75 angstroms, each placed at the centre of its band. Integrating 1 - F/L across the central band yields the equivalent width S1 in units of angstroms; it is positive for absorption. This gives 6.8 angstroms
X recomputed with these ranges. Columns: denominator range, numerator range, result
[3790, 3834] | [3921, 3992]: 1.34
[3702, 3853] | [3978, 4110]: 2.18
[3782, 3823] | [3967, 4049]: 1.90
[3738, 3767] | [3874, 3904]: 1.33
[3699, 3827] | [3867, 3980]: 1.19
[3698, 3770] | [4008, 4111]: 2.18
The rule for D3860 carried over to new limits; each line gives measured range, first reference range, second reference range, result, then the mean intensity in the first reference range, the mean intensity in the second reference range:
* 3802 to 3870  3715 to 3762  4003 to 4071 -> 0.386 mag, 4.79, 9.15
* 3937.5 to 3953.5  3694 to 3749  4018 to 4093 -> 0.388 mag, 5.08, 9.21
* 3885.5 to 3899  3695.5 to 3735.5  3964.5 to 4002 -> 0.123 mag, 5.4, 7.09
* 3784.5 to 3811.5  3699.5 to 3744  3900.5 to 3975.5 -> 0.070 mag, 5.23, 5.44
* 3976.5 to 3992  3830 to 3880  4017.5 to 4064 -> 0.027 mag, 4.26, 9.14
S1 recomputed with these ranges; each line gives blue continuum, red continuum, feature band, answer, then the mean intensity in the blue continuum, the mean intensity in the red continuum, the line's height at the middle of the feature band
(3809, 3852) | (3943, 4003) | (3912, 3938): 3.6 angstroms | 4.04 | 6.7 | 5.8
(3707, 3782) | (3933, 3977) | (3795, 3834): 4.2 angstroms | 4.95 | 5.16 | 5.02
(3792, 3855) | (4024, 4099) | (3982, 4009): -2.9 angstroms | 4.32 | 9.15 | 7.81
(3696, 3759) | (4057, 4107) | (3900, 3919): 0.7 angstroms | 5.01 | 9.05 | 7.08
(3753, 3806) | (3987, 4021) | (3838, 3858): 6.1 angstroms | 5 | 9.17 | 6.27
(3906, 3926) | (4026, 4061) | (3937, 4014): 9.0 angstroms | 6.56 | 9.03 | 7.71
